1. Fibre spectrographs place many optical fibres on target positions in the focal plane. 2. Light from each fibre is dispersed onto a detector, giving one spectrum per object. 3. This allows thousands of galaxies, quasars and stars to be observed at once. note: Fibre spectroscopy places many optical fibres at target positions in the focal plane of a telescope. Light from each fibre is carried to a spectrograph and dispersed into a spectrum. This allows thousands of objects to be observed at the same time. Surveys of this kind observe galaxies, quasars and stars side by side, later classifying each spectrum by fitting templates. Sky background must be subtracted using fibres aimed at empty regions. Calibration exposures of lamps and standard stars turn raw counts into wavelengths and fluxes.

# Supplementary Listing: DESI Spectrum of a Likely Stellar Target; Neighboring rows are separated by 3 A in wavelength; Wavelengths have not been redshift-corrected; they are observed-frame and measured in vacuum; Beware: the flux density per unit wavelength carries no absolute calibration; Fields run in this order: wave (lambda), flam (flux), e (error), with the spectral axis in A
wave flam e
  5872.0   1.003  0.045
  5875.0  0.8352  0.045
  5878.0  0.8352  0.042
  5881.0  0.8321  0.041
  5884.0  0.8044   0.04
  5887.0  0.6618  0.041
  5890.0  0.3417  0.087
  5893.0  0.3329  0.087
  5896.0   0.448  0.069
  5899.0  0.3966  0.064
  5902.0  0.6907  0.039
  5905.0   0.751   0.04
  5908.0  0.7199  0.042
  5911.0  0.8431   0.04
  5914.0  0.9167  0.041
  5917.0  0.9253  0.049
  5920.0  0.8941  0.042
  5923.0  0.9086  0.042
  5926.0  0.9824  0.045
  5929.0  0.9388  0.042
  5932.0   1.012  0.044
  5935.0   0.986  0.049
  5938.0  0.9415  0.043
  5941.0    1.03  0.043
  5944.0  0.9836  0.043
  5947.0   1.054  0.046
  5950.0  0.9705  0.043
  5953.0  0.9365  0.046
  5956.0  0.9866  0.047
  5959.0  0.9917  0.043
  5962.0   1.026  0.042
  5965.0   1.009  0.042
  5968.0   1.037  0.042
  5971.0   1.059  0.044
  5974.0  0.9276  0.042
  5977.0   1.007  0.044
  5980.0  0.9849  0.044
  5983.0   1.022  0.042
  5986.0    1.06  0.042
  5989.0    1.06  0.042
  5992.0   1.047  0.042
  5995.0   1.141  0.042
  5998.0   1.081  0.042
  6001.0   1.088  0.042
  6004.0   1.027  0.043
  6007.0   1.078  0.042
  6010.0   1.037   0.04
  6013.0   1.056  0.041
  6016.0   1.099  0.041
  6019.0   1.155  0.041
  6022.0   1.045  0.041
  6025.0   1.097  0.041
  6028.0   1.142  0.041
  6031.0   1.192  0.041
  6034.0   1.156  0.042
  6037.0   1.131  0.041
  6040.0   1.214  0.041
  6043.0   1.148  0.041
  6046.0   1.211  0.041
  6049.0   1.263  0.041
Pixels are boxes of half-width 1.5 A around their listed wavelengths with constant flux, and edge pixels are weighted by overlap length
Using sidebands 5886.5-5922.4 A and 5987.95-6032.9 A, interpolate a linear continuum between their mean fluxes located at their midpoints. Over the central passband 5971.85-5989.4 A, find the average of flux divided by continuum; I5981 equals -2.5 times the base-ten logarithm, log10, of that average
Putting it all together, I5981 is -0.04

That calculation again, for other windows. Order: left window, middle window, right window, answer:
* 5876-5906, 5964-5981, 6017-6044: -0.10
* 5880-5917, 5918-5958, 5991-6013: -0.19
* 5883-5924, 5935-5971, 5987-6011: -0.13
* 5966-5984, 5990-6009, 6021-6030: -0.02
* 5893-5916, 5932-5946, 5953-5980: -0.17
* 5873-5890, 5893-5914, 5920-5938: 0.32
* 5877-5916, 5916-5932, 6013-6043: -0.23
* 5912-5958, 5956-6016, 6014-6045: 0.02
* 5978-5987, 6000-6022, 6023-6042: 0.02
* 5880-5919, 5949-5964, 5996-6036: -0.12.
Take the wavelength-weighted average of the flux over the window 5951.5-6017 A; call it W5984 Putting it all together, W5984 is 1.03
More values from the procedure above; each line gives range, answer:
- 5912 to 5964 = 0.969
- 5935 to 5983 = 0.997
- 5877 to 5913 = 0.639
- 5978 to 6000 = 1.06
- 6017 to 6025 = 1.1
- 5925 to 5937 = 0.978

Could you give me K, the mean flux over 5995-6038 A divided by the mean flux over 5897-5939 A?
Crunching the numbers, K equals 1.3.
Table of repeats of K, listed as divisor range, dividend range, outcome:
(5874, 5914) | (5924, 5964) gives 1.49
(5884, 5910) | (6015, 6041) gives 2.02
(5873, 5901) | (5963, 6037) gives 1.73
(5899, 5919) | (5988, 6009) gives 1.38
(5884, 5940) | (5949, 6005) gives 1.34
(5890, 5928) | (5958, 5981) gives 1.39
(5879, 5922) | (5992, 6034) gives 1.59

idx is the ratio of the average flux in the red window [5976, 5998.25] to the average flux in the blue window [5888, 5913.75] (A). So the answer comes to 1.8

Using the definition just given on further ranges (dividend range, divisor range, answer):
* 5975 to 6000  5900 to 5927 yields 1.25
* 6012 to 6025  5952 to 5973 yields 1.08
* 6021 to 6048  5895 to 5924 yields 1.53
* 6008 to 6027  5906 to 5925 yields 1.25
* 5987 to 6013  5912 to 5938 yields 1.13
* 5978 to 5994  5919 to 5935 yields 1.09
